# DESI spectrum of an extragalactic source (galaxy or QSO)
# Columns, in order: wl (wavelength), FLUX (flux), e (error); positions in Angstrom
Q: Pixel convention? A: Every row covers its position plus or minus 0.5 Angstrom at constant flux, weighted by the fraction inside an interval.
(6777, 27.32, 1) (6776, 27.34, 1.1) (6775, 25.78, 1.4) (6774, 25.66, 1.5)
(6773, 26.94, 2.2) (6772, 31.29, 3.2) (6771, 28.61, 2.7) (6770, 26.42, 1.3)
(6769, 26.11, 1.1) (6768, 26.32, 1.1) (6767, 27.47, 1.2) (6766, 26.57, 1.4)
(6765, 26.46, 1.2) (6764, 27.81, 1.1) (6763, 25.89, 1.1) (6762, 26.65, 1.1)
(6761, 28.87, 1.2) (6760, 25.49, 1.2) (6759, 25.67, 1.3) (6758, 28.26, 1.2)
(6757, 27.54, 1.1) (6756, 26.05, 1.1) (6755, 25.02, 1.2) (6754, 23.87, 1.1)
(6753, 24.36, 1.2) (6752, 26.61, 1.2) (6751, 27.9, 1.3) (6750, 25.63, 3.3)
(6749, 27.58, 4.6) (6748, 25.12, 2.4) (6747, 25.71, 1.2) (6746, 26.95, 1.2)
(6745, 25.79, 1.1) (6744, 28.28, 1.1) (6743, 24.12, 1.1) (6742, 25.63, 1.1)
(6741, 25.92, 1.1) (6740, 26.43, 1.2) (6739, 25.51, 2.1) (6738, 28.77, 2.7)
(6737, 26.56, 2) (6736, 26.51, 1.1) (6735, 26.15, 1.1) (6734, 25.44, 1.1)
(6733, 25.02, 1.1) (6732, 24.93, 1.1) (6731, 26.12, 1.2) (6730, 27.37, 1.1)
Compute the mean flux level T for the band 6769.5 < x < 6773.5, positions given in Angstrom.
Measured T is 28.3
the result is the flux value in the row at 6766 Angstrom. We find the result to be 26.57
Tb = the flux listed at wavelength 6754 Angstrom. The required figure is 23.87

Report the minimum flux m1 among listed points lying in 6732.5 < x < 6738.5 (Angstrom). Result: 25.02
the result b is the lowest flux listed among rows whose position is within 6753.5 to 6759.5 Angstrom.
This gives 23.87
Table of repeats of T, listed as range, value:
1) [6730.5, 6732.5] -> 25.5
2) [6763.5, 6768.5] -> 26.9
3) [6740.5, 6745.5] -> 25.9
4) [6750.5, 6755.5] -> 25.6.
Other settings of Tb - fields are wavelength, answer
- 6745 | 25.79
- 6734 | 25.44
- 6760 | 25.49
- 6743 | 24.12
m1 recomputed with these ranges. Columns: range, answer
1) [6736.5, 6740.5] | 25.51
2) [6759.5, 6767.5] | 25.49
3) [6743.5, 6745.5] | 25.79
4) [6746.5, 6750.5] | 25.12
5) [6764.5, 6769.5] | 26.11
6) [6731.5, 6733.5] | 24.93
